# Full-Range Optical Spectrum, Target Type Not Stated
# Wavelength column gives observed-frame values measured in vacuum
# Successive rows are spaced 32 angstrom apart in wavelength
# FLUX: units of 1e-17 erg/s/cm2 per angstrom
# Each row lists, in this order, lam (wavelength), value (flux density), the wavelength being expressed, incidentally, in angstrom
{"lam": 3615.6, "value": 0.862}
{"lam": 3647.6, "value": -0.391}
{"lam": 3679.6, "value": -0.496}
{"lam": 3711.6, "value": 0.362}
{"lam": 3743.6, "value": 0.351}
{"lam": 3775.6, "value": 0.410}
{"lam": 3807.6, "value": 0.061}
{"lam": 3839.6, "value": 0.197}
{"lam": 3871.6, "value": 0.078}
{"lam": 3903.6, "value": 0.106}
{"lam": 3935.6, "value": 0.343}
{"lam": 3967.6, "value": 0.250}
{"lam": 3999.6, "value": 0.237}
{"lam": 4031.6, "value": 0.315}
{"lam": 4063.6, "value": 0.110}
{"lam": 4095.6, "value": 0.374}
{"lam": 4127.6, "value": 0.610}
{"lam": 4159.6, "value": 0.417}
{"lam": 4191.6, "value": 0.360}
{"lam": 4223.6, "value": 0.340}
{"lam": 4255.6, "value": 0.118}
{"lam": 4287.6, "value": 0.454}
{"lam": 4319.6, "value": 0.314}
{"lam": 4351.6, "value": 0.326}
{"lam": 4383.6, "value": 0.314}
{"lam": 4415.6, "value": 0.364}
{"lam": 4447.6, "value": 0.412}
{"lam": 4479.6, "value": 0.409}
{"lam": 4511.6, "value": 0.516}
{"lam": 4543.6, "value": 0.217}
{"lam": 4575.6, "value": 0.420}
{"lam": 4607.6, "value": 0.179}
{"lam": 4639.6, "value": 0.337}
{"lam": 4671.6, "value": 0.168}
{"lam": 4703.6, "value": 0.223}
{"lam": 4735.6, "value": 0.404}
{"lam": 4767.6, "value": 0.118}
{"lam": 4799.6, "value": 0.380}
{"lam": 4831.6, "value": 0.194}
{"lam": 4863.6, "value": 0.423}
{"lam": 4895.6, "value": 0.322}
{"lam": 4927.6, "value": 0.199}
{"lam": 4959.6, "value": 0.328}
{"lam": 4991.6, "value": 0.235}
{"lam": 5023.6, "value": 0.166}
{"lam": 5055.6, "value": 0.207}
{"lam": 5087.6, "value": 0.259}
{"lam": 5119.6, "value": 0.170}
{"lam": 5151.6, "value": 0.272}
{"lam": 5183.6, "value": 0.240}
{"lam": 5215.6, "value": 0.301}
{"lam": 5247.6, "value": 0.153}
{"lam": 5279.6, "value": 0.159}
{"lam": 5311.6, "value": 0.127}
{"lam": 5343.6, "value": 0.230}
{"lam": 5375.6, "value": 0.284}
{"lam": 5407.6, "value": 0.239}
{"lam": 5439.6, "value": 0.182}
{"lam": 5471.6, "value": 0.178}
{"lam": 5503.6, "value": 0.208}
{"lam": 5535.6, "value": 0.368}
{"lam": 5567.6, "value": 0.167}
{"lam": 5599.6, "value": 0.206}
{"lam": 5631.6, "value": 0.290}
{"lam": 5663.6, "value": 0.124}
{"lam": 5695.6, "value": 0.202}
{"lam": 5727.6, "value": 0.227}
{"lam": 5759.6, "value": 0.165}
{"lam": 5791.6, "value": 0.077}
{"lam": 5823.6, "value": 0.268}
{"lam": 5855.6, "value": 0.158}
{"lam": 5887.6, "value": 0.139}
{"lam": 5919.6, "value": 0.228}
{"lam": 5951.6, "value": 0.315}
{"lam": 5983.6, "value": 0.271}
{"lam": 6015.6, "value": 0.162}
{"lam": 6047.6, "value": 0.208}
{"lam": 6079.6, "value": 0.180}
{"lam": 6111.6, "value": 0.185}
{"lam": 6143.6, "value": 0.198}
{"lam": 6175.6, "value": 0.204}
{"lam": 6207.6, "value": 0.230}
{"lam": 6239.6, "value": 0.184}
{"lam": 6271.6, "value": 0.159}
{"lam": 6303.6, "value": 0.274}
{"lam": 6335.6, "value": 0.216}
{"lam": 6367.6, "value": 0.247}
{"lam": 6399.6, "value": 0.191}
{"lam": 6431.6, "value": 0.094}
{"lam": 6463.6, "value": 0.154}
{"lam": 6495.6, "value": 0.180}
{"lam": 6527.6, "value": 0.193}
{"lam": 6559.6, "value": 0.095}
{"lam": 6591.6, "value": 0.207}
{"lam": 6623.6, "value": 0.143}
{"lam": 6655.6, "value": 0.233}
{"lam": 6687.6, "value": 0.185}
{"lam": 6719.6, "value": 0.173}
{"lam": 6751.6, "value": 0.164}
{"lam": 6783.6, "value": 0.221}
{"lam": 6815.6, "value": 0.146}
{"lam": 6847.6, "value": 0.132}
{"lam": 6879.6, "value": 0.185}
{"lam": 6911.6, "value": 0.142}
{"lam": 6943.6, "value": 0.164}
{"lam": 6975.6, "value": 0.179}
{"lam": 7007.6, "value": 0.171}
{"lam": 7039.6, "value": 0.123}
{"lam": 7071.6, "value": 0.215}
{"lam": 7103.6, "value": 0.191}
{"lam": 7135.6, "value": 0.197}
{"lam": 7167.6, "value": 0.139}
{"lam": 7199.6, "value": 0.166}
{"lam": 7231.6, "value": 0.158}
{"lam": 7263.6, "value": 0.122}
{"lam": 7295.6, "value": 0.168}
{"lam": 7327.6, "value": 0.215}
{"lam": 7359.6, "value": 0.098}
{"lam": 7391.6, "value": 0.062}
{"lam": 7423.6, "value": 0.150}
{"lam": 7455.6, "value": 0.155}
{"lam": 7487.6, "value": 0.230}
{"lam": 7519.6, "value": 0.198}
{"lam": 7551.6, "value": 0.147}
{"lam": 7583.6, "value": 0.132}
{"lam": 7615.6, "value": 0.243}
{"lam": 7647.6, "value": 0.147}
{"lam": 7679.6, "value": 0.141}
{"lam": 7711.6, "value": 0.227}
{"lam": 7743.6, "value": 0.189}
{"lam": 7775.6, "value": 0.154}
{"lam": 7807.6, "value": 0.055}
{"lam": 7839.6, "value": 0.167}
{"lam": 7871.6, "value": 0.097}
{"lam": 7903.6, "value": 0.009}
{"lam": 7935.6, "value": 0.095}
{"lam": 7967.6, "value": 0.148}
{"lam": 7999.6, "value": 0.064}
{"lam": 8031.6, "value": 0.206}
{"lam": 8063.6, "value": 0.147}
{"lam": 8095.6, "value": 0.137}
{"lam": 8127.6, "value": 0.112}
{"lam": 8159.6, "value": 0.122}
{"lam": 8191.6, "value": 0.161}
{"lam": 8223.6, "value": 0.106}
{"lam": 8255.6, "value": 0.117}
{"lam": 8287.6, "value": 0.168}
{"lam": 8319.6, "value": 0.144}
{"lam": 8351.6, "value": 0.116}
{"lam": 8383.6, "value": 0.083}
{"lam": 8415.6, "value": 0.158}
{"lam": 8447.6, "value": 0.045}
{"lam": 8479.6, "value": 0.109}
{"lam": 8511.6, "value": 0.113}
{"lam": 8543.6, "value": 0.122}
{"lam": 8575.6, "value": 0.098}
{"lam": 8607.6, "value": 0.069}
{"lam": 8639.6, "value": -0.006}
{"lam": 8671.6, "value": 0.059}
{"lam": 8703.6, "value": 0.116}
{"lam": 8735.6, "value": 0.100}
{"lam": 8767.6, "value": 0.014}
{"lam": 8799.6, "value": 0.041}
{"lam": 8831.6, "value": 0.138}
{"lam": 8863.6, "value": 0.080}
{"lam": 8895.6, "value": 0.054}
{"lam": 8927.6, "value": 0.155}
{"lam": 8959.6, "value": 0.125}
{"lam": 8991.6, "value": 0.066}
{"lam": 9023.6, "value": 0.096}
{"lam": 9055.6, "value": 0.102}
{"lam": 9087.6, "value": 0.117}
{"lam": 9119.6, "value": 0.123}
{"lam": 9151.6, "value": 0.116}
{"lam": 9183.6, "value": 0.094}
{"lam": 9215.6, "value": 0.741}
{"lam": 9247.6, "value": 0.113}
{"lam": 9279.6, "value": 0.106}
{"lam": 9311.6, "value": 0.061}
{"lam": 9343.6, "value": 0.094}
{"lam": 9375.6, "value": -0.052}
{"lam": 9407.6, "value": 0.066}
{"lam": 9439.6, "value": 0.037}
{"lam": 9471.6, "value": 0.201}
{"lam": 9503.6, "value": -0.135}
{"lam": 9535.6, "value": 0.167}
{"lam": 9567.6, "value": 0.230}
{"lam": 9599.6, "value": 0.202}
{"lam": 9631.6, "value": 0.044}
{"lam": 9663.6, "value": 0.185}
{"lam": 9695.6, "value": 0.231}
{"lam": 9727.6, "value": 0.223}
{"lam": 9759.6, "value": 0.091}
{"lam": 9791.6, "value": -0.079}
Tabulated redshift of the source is 1.47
